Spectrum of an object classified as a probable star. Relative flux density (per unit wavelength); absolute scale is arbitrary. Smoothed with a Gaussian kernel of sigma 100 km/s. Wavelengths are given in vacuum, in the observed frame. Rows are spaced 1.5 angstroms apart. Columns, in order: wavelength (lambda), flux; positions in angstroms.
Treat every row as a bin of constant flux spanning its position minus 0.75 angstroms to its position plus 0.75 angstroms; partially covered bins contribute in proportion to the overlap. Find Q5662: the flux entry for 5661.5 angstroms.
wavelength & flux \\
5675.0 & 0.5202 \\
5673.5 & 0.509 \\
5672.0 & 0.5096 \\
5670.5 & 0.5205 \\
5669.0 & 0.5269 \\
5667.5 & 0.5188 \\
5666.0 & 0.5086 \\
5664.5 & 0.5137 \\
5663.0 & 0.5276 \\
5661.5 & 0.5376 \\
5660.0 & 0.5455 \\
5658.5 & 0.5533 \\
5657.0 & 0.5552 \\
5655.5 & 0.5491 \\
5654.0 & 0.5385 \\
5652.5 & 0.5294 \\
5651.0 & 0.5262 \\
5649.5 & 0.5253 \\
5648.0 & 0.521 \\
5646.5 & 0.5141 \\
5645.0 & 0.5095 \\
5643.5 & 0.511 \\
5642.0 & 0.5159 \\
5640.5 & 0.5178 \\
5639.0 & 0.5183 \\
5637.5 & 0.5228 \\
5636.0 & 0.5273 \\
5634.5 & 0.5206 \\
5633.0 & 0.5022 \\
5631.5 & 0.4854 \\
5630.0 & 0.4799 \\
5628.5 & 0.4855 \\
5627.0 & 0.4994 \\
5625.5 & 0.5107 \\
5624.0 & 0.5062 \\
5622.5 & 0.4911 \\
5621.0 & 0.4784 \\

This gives 0.5376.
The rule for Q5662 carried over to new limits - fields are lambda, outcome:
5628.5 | 0.4855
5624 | 0.5062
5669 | 0.5269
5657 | 0.5552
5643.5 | 0.511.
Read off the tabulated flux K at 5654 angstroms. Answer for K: 0.5385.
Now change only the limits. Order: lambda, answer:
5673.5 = 0.509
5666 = 0.5086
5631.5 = 0.4854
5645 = 0.5095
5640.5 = 0.5178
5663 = 0.5276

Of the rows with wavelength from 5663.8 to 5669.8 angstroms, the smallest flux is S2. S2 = 0.5086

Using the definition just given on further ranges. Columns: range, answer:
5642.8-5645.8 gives 0.5095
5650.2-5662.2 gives 0.5262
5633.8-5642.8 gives 0.5159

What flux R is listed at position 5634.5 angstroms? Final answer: 0.5206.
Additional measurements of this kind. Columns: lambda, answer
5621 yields 0.4784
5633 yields 0.5022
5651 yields 0.5262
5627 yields 0.4994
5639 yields 0.5183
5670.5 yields 0.5205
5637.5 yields 0.5228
